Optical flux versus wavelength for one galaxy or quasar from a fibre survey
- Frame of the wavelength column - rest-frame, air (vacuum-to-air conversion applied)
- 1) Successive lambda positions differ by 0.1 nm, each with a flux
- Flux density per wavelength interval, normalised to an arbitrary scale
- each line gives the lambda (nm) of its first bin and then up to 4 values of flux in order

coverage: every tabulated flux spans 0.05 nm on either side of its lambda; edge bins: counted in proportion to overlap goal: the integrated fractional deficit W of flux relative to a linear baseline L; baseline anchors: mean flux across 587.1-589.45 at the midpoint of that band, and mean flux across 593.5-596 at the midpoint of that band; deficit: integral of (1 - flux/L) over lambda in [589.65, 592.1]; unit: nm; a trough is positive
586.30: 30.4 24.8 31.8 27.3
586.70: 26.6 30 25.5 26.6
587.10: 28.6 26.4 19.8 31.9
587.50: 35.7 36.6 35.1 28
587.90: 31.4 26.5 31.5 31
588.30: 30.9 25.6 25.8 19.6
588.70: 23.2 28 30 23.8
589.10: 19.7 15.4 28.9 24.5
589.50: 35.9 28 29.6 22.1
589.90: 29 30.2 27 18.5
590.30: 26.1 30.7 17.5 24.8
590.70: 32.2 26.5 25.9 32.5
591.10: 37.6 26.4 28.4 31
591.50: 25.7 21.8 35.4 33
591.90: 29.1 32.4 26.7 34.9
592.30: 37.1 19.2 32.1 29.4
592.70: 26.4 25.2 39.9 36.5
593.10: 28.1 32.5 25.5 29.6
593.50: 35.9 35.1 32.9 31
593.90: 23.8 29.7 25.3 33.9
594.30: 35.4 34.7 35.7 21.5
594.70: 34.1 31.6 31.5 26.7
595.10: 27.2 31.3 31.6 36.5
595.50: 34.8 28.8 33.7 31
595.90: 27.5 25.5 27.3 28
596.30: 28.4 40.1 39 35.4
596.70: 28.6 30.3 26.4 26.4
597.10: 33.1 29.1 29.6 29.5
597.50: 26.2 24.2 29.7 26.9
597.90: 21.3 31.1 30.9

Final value 0.07 nm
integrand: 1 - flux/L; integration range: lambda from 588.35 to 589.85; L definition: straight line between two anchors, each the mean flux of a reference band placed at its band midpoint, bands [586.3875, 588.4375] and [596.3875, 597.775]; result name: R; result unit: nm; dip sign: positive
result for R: 0.21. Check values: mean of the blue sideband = 29.2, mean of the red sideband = 30.2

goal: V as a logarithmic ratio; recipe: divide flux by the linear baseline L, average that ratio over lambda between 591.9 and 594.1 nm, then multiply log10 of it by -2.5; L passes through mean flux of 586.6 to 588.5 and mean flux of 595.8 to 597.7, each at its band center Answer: -0.04 mag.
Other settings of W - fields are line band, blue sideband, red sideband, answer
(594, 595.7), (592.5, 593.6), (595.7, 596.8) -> -0.01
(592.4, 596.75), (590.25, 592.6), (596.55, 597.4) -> -0.22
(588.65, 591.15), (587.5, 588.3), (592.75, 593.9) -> 0.39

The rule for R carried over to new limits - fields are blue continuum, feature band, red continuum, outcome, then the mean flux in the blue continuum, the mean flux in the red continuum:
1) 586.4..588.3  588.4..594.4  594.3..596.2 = 0.30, 29.4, 30.7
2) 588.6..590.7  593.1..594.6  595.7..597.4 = -0.13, 25.7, 30.4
